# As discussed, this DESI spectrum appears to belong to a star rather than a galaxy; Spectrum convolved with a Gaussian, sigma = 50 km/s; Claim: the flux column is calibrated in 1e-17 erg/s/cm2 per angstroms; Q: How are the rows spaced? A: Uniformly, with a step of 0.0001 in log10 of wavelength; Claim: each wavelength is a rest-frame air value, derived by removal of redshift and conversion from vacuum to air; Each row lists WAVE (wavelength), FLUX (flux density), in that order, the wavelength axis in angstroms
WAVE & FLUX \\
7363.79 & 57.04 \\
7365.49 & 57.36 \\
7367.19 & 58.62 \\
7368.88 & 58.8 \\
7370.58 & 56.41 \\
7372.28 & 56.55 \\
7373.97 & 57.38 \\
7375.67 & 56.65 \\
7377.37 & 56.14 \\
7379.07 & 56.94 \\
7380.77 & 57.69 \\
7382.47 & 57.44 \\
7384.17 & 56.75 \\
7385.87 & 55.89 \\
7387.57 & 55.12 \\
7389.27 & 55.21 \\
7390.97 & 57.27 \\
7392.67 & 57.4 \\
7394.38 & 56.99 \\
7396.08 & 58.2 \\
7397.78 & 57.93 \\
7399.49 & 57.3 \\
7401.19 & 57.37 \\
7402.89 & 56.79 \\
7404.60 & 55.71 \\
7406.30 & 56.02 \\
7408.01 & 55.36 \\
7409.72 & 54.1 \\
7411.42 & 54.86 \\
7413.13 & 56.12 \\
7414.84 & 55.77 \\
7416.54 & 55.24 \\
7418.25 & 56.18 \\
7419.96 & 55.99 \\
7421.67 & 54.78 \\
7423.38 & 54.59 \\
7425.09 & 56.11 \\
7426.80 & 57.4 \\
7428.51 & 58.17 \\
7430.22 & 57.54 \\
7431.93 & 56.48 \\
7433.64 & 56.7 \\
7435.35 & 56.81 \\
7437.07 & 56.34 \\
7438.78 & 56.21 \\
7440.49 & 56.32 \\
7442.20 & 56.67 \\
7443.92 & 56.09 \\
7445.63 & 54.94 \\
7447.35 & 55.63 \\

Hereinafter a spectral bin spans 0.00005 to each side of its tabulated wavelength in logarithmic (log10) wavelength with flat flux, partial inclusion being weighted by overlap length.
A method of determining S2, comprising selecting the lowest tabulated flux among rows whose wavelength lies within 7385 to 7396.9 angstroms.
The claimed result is 55.12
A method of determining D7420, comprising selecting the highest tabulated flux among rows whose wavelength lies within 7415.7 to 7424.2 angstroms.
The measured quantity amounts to 56.18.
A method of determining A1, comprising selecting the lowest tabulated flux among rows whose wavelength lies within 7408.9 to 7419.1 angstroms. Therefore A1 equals 54.1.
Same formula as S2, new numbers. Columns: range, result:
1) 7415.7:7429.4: 54.59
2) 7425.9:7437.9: 56.34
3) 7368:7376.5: 56.41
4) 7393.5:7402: 56.99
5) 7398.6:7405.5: 55.71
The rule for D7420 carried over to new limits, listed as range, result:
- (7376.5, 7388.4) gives 57.69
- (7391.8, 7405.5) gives 58.2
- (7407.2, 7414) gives 56.12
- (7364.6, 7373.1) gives 58.8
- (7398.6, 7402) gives 57.37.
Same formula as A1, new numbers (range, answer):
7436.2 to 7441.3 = 56.21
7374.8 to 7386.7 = 55.89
